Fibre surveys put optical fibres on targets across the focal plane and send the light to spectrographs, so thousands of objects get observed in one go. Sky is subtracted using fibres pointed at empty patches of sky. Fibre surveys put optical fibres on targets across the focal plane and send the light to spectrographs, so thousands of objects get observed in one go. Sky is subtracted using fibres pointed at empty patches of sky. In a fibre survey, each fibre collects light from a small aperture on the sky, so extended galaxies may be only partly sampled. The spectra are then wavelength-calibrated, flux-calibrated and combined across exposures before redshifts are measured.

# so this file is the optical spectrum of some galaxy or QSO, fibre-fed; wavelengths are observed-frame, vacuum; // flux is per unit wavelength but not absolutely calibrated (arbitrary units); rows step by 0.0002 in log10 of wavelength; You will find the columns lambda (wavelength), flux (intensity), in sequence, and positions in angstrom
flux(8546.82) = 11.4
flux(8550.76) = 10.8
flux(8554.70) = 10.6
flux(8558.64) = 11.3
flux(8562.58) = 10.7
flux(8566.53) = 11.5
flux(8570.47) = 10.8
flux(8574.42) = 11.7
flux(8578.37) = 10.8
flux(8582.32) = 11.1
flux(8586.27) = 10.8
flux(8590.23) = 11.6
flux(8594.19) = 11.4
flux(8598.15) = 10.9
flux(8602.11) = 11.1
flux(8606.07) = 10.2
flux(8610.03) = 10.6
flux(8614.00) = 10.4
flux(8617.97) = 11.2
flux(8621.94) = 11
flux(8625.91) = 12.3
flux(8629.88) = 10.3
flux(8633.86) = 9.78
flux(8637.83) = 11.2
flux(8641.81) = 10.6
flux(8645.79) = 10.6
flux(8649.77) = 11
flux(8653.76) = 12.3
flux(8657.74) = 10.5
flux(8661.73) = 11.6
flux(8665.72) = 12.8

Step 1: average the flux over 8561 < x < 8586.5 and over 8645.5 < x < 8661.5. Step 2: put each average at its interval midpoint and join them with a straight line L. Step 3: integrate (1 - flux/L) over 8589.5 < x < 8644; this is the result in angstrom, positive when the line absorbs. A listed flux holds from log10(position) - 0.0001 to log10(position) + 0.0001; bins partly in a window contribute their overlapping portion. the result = 1.3 angstrom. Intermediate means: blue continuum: 11.1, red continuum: 11.2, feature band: 10.9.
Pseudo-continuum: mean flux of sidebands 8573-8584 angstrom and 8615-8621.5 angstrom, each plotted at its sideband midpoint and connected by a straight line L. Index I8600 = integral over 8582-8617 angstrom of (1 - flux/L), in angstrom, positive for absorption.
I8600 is 0.6 angstrom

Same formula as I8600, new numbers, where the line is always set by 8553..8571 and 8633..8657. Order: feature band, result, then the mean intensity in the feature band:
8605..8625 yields 0.3 angstrom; 10.8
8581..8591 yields -0.1 angstrom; 11.1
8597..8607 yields 0.2 angstrom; 10.8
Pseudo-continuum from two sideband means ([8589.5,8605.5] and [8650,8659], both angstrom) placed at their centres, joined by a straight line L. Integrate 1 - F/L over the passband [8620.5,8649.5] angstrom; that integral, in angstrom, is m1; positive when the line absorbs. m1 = 1.2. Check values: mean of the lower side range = 11.1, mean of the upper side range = 11.4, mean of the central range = 10.8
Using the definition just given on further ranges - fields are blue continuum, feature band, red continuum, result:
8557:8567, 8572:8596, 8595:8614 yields -0.7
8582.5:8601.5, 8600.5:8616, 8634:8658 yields 0.8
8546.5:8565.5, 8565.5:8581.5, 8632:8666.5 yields -0.3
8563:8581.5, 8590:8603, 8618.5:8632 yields -0.1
